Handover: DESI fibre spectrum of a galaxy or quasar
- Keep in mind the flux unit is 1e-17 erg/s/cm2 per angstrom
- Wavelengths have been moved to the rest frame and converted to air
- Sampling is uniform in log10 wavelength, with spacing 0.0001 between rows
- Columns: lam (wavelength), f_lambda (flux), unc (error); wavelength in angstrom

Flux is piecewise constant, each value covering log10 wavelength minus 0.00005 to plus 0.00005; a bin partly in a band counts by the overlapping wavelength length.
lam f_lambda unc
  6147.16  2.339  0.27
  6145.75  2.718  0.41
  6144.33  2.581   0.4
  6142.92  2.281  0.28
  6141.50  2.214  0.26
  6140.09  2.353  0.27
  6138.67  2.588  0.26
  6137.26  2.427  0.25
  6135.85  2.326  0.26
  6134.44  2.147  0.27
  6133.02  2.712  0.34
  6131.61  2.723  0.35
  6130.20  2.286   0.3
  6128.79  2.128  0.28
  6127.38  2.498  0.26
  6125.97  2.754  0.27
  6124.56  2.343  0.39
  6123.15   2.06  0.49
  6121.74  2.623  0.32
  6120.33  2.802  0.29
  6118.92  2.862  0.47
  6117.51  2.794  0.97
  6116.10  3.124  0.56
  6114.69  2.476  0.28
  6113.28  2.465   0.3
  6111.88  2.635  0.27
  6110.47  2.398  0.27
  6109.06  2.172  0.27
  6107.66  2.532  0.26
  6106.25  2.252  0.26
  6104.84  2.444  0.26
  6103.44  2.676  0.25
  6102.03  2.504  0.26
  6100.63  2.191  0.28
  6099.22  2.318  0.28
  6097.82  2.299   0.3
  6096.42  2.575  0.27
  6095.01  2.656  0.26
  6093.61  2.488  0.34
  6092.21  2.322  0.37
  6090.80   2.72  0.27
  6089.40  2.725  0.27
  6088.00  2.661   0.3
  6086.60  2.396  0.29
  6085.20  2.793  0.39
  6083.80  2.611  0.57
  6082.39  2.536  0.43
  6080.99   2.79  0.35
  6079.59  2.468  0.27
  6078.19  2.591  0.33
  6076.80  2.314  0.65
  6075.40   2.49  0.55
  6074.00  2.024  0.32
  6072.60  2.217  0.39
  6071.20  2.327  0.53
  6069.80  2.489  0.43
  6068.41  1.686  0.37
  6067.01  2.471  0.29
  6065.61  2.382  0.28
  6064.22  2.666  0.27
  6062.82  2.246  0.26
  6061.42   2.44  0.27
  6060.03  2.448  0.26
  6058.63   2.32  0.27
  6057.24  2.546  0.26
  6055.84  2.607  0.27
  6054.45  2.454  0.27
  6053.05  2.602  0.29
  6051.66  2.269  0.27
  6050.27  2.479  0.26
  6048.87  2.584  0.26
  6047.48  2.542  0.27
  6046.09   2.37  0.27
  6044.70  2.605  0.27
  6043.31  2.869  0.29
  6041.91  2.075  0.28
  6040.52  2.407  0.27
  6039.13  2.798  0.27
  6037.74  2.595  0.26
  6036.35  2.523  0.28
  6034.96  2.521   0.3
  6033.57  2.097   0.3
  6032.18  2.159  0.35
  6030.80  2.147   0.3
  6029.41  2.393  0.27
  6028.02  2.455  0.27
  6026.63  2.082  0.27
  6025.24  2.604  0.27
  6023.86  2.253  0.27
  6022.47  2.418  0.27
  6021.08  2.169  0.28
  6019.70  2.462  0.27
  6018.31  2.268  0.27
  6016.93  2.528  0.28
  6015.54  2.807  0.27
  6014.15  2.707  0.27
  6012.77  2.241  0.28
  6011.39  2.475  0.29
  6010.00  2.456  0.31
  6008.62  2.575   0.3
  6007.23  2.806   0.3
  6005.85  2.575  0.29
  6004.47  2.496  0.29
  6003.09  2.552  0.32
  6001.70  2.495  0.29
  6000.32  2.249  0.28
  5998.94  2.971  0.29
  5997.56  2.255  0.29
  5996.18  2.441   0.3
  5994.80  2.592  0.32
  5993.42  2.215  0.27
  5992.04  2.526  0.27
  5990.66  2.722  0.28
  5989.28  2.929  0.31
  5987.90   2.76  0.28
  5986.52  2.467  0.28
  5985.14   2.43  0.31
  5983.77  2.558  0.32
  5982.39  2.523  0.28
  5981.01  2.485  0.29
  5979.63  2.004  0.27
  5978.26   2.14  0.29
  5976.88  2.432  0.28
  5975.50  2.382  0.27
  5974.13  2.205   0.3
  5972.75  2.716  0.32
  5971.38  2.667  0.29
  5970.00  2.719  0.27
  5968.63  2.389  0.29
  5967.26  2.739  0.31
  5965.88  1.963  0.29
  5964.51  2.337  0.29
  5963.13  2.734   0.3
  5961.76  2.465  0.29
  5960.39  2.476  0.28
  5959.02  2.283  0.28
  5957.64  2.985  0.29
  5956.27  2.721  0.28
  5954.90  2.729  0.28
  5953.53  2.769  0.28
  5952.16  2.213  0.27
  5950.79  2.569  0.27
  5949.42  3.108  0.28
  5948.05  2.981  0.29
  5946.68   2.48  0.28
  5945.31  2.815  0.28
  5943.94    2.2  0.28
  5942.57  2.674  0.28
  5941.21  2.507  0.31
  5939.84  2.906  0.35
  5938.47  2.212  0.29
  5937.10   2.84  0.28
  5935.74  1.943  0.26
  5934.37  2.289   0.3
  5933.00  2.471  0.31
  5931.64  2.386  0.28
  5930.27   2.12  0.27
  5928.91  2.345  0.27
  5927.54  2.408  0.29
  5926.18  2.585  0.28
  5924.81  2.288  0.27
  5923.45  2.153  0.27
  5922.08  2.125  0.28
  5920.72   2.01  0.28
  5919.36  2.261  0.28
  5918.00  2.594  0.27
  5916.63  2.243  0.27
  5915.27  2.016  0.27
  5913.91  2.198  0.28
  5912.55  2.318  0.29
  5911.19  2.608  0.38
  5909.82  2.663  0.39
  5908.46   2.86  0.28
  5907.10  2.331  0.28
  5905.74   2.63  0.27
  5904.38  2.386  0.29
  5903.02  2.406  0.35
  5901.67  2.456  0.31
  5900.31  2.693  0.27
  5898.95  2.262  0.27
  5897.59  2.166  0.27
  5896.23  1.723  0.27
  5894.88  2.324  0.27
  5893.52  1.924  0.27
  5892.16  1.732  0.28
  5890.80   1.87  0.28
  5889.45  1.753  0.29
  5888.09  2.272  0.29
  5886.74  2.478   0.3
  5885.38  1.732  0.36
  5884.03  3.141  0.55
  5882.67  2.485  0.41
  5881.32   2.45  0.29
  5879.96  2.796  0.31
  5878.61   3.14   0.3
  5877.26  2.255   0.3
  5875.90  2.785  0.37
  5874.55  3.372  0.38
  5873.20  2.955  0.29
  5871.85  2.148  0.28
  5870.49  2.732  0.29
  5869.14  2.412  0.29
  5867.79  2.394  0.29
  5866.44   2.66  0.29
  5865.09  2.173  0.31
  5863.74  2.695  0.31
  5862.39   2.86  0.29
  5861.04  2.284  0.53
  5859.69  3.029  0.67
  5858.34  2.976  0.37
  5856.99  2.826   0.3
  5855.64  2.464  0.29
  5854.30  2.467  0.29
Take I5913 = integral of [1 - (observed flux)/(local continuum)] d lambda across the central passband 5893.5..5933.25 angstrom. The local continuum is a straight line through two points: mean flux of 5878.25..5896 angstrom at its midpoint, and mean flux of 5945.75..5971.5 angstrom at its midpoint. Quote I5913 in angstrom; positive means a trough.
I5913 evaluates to 1.0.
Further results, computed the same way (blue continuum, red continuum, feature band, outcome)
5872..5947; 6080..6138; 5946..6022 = -2.58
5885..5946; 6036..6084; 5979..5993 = -0.90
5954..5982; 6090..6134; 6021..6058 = 0.89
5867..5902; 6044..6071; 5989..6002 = -0.58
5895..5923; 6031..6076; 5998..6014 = -0.98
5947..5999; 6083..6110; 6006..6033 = 1.03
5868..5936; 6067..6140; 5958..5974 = -0.60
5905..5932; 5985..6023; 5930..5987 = -1.65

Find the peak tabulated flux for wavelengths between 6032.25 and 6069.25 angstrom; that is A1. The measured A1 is 2.869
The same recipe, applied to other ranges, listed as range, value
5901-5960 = 3.108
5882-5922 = 3.141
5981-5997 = 2.929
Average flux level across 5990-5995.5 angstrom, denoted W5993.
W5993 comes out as 2.51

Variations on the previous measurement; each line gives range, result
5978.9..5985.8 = 2.4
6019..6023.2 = 2.35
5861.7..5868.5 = 2.56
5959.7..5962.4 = 2.47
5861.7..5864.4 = 2.77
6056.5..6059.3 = 2.44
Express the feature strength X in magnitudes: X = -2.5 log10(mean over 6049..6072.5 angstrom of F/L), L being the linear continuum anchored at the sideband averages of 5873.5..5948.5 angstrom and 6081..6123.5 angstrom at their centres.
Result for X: 0.05 mag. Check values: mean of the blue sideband 2.4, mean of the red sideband 2.54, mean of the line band 2.4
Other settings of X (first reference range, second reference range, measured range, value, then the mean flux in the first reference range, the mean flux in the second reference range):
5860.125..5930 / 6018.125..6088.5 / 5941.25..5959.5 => -0.10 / 2.4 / 2.43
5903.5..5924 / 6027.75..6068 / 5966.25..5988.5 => -0.03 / 2.36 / 2.45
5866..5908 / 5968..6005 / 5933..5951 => -0.05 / 2.42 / 2.49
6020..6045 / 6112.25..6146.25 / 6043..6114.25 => 0.00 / 2.4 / 2.51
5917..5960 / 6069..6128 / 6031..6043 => 0.04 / 2.48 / 2.51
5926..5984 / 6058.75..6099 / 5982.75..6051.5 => 0.00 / 2.5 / 2.45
